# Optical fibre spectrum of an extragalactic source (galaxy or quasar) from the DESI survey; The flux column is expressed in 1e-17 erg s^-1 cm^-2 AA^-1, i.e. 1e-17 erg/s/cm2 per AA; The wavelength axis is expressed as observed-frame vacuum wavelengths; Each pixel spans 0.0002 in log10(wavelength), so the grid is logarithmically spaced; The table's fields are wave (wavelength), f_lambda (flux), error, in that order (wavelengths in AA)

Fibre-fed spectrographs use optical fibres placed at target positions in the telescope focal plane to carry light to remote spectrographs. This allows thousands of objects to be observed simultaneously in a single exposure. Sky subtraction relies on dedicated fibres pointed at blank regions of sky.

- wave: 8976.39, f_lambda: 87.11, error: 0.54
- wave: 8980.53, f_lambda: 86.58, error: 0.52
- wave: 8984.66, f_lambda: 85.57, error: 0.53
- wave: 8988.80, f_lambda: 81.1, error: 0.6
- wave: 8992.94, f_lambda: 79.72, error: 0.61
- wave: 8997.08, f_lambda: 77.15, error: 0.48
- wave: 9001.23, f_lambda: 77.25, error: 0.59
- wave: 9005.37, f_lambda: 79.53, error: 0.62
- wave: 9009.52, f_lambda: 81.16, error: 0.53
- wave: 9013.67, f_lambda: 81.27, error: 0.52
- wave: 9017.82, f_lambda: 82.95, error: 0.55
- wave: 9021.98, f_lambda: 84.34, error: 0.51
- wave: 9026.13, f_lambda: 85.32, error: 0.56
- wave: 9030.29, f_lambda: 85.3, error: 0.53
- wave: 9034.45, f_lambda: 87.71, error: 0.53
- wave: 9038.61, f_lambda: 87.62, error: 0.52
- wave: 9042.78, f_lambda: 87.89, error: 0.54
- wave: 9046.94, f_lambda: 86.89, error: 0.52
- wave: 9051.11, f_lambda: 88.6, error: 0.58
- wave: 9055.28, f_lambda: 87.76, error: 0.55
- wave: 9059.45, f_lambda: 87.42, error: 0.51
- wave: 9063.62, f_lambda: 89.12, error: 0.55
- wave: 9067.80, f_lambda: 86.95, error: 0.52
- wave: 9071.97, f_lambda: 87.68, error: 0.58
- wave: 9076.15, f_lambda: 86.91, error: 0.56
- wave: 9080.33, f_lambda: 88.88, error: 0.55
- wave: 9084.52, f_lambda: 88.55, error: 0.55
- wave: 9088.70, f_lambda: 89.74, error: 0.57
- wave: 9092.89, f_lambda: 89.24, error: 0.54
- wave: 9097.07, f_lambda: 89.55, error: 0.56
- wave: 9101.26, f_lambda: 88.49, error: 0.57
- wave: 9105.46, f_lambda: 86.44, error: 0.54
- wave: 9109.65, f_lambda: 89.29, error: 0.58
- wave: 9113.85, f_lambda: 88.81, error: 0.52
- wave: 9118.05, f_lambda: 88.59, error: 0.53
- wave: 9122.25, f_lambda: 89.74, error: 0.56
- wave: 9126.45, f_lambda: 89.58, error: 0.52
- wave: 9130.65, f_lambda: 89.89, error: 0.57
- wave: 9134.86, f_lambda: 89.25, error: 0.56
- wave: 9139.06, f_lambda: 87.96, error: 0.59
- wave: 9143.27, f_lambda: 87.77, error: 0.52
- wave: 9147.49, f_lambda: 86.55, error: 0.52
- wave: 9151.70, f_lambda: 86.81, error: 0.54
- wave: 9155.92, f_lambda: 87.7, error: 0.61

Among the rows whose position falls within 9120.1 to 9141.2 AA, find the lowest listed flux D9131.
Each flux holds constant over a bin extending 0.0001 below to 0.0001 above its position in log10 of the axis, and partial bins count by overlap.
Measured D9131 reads 87.96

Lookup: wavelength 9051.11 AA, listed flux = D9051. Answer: 88.6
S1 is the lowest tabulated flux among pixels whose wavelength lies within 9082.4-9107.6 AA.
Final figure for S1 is 86.44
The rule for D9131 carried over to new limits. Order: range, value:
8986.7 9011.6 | 77.15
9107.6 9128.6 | 88.59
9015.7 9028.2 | 82.95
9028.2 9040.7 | 85.3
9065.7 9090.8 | 86.91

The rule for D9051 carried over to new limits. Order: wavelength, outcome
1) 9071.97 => 87.68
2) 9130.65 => 89.89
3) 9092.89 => 89.24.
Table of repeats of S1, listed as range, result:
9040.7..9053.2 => 86.89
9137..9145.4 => 87.77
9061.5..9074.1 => 86.95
